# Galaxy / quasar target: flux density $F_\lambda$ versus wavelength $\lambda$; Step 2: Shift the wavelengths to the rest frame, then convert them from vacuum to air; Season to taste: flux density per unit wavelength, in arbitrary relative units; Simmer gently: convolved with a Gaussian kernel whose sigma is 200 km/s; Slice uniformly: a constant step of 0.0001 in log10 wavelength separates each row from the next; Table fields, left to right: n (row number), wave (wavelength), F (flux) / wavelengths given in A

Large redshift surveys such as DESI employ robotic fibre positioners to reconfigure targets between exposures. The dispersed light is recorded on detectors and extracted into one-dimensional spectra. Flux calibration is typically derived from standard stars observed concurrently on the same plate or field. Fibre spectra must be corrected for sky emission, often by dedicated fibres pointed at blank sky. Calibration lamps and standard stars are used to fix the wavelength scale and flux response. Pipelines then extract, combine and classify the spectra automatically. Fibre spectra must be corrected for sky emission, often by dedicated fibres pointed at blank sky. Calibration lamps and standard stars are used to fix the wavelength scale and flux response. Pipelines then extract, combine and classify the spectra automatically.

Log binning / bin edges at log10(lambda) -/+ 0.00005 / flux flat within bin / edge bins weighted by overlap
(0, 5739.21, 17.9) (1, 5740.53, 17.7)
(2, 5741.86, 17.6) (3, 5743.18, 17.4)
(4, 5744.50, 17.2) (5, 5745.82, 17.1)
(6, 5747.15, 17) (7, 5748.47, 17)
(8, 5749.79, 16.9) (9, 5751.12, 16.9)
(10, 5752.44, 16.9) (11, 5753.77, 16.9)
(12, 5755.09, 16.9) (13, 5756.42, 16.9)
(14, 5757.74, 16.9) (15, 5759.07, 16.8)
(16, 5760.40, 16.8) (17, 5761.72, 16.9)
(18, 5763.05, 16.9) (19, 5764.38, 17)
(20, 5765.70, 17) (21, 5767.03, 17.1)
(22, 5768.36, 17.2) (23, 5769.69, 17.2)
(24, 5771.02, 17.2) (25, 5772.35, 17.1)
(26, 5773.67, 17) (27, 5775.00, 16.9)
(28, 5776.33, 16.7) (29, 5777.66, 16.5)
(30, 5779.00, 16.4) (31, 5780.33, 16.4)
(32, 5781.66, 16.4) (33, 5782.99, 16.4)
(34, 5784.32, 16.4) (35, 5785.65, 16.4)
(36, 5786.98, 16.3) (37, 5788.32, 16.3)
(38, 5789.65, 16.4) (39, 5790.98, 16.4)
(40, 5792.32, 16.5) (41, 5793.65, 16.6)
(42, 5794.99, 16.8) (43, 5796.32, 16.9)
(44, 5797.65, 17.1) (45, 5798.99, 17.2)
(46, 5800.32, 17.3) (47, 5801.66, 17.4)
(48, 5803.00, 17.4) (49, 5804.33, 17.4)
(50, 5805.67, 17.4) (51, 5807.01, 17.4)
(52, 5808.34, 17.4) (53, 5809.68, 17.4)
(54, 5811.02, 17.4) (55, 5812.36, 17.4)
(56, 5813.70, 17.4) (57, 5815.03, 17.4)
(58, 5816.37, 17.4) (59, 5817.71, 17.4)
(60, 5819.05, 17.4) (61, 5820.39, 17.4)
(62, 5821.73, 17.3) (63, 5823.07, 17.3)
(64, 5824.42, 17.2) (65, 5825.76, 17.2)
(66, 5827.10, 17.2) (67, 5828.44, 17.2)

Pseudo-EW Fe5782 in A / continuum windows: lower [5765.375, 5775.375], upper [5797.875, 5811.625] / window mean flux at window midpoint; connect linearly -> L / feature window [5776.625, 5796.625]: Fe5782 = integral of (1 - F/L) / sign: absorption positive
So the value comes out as 0.87 A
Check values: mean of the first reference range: 17.1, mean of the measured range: 16.5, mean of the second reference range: 17.4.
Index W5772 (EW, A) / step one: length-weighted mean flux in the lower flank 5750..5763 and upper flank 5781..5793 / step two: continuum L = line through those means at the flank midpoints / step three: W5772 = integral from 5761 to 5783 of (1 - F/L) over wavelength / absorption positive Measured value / -0.30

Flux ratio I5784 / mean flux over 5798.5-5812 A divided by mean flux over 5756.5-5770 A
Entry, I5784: 1.02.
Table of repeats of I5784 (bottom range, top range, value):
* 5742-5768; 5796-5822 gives 1.02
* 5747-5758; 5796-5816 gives 1.02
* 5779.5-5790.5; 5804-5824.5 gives 1.06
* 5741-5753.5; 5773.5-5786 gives 0.97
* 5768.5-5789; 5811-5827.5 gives 1.04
